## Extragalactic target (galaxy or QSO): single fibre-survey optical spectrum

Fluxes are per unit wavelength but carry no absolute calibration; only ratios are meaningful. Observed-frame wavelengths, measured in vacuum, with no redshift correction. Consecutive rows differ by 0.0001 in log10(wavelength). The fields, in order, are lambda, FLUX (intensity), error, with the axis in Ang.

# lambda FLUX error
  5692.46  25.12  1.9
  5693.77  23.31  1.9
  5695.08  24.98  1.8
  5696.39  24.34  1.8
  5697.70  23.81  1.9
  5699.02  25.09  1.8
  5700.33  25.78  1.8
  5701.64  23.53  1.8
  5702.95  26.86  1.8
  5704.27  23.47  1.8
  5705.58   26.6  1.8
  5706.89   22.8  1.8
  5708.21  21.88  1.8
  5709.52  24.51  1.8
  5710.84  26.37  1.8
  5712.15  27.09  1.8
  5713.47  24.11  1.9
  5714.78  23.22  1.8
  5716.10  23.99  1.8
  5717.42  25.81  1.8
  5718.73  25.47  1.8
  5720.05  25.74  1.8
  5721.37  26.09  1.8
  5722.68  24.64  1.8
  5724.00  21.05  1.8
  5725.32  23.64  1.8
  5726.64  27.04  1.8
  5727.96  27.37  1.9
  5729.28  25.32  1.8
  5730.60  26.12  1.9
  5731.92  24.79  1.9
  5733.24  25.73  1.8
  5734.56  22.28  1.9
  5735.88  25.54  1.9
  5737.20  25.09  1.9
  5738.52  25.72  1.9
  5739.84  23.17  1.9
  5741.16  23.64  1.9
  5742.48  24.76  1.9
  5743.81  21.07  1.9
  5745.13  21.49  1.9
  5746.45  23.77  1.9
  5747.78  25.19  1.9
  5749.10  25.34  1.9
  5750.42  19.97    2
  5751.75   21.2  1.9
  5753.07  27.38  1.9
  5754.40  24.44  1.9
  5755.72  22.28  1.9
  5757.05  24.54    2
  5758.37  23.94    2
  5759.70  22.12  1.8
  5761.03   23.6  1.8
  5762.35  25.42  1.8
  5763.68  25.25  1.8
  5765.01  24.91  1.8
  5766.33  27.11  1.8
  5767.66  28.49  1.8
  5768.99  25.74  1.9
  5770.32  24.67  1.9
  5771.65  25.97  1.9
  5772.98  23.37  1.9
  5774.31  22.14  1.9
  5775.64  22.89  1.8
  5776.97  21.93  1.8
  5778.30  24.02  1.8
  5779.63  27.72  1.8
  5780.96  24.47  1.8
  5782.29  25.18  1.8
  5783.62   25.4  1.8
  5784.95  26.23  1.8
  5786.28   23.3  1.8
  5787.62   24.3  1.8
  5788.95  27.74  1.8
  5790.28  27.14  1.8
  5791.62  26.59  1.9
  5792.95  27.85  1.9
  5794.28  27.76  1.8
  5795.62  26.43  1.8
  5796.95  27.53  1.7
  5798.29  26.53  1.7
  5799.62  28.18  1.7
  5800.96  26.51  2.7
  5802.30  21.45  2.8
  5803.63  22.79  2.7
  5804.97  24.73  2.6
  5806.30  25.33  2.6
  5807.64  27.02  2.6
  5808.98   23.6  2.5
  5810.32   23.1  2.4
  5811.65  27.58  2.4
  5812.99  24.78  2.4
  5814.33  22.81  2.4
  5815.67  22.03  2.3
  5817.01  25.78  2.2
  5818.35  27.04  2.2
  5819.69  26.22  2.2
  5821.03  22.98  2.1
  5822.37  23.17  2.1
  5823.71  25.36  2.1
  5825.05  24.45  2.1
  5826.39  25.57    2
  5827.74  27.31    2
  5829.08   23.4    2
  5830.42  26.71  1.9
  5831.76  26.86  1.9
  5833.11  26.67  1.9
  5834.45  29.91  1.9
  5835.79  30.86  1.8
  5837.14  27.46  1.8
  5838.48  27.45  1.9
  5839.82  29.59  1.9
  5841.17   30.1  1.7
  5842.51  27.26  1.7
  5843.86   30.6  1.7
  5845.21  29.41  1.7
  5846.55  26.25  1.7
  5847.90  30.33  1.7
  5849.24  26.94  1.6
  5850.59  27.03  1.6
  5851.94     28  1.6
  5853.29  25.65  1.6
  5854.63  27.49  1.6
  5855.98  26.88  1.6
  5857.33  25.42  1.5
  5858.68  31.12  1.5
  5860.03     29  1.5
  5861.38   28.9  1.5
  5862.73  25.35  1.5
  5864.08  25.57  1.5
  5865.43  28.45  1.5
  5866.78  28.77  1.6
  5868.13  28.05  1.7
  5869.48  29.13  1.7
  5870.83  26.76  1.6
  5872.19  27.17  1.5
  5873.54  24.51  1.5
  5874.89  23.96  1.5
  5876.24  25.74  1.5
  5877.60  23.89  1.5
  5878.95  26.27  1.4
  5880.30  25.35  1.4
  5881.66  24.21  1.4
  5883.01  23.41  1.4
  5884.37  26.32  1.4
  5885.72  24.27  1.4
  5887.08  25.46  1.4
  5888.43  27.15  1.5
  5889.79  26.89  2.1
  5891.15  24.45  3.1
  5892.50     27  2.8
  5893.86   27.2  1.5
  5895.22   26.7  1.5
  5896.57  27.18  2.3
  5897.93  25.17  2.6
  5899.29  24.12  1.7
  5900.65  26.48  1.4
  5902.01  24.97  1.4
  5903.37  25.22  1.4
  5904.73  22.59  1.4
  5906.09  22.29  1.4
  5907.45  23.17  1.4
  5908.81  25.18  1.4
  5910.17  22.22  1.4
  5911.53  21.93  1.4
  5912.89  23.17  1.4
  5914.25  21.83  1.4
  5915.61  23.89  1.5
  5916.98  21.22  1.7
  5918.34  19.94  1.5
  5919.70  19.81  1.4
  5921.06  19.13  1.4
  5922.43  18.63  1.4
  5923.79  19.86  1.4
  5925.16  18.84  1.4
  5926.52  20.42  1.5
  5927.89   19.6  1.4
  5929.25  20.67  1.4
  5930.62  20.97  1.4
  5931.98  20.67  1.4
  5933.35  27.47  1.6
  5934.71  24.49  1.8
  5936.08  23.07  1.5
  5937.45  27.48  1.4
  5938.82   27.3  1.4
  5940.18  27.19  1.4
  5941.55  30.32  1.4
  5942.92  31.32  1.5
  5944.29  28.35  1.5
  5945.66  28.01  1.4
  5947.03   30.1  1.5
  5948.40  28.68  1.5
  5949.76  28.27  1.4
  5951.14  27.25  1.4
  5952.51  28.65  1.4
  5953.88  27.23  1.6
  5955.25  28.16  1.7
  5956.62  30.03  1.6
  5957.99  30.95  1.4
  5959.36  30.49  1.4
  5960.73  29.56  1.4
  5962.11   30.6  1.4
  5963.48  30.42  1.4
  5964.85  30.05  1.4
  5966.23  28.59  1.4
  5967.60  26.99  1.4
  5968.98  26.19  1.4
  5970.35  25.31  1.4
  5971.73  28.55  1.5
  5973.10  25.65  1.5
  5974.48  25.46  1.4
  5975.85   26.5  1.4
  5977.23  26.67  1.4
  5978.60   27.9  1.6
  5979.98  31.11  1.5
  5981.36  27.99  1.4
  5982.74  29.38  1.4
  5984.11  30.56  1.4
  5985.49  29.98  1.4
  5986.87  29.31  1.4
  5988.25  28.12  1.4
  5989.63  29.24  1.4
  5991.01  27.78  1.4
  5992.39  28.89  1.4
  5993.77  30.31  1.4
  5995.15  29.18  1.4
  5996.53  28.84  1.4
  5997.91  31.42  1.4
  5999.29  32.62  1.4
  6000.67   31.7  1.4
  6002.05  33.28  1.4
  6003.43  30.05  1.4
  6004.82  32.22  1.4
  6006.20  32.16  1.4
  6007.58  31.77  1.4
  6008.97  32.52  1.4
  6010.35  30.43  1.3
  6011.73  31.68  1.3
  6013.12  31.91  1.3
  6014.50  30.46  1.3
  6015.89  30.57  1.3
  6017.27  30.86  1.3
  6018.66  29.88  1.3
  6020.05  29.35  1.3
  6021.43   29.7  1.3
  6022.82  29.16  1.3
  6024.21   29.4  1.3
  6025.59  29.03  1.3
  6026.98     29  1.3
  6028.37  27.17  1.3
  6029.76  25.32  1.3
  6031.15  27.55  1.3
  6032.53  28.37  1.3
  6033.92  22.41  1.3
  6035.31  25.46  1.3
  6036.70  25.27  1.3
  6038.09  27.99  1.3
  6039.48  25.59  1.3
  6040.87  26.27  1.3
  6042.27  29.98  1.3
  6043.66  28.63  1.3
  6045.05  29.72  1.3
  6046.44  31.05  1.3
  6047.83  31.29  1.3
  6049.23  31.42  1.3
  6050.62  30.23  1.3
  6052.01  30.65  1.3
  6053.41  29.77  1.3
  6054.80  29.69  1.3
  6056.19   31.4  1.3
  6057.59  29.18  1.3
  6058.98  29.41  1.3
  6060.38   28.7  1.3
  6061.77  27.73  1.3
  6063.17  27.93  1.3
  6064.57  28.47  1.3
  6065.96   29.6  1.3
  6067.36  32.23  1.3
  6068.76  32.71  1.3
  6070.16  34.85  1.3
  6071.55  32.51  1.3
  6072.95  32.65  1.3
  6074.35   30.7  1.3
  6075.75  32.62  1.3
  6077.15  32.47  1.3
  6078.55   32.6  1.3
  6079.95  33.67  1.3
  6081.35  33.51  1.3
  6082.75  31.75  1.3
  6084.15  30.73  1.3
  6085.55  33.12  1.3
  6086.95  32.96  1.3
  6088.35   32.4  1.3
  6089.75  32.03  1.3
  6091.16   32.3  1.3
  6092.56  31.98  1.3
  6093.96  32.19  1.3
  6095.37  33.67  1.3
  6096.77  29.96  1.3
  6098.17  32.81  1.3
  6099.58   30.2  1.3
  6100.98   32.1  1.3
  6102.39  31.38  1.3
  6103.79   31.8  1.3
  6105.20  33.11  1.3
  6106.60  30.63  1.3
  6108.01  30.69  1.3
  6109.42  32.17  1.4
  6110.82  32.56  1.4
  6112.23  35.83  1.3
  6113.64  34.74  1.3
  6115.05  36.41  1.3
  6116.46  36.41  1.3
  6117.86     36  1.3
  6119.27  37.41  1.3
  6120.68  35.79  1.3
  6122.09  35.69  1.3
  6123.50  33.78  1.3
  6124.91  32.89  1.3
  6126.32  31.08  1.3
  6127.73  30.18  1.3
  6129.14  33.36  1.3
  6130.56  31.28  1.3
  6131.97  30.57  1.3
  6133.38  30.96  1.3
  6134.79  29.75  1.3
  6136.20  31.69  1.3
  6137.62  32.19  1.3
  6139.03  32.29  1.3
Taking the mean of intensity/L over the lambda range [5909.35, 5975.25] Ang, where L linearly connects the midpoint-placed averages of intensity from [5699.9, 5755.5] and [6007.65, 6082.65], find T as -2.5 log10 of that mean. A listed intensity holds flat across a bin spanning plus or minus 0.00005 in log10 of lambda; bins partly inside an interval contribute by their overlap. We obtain 0.11 mag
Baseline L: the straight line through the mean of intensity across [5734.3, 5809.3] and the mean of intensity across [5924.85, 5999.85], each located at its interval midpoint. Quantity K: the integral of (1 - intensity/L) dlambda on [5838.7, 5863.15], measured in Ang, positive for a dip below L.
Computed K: -2.0 Ang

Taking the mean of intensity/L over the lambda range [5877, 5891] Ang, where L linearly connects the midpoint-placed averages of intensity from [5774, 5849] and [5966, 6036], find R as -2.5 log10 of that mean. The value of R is 0.08 mag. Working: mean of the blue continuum 26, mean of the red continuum 29.1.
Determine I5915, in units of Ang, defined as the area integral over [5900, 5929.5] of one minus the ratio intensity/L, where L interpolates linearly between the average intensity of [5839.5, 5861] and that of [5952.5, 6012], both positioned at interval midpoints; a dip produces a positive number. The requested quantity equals 7.1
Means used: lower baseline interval 28.2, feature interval 21.9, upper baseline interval 29.4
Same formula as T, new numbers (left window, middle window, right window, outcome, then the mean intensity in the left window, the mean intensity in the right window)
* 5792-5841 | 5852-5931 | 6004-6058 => 0.11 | 26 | 29.3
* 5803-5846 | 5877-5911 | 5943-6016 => 0.11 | 26.2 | 29.4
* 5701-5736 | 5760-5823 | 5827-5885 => 0.04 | 24.8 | 27.2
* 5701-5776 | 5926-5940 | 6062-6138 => 0.22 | 24.5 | 32.4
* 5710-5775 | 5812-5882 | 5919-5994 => -0.05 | 24.6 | 26.8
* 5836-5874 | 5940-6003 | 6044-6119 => 0.03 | 27.9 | 31.8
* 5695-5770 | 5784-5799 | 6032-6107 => -0.04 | 24.6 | 30.6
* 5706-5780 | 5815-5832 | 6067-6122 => 0.05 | 24.4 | 33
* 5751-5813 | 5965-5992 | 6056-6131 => 0.06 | 25.1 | 32.3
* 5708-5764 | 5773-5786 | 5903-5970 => 0.01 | 24.4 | 25.3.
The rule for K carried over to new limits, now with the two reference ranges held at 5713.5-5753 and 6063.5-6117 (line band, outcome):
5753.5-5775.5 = 0.37 Ang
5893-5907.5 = 1.54 Ang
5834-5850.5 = -1.22 Ang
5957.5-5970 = 0.15 Ang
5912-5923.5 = 3.05 Ang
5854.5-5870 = -0.34 Ang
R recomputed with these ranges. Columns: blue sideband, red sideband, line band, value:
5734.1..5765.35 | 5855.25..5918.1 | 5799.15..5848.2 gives -0.06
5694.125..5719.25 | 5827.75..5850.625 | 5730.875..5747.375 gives 0.07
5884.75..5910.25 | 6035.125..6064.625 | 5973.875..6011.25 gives -0.09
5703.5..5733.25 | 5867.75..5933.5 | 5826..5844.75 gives -0.15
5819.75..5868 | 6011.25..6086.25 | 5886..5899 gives 0.07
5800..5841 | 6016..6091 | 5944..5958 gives -0.02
